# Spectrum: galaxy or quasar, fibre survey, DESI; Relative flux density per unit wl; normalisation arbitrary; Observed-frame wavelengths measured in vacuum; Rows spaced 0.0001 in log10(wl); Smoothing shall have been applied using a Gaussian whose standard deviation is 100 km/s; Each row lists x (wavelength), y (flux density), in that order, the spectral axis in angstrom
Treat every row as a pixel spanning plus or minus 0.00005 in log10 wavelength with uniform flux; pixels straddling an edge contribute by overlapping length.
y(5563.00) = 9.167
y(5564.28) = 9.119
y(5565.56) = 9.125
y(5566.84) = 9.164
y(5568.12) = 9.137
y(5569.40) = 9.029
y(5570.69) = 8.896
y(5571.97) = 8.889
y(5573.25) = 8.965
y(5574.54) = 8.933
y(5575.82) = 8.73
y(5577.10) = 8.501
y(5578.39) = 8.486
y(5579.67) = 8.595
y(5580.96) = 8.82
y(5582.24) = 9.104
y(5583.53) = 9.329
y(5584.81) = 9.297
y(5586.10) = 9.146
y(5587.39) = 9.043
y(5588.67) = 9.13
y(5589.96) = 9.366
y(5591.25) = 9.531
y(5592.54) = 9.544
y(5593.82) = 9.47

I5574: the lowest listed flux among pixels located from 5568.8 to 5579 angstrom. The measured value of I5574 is 8.486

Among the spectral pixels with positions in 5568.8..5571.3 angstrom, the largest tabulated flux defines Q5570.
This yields 9.029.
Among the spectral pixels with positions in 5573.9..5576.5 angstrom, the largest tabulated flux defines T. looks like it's 8.933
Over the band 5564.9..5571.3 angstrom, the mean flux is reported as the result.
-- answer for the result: 9.07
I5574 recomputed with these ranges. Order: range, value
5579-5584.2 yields 8.595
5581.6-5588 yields 9.043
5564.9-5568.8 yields 9.125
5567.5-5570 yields 9.029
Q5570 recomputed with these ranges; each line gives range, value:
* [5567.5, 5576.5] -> 9.137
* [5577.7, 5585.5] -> 9.329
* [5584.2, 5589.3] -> 9.297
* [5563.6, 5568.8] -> 9.164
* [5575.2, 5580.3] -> 8.73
